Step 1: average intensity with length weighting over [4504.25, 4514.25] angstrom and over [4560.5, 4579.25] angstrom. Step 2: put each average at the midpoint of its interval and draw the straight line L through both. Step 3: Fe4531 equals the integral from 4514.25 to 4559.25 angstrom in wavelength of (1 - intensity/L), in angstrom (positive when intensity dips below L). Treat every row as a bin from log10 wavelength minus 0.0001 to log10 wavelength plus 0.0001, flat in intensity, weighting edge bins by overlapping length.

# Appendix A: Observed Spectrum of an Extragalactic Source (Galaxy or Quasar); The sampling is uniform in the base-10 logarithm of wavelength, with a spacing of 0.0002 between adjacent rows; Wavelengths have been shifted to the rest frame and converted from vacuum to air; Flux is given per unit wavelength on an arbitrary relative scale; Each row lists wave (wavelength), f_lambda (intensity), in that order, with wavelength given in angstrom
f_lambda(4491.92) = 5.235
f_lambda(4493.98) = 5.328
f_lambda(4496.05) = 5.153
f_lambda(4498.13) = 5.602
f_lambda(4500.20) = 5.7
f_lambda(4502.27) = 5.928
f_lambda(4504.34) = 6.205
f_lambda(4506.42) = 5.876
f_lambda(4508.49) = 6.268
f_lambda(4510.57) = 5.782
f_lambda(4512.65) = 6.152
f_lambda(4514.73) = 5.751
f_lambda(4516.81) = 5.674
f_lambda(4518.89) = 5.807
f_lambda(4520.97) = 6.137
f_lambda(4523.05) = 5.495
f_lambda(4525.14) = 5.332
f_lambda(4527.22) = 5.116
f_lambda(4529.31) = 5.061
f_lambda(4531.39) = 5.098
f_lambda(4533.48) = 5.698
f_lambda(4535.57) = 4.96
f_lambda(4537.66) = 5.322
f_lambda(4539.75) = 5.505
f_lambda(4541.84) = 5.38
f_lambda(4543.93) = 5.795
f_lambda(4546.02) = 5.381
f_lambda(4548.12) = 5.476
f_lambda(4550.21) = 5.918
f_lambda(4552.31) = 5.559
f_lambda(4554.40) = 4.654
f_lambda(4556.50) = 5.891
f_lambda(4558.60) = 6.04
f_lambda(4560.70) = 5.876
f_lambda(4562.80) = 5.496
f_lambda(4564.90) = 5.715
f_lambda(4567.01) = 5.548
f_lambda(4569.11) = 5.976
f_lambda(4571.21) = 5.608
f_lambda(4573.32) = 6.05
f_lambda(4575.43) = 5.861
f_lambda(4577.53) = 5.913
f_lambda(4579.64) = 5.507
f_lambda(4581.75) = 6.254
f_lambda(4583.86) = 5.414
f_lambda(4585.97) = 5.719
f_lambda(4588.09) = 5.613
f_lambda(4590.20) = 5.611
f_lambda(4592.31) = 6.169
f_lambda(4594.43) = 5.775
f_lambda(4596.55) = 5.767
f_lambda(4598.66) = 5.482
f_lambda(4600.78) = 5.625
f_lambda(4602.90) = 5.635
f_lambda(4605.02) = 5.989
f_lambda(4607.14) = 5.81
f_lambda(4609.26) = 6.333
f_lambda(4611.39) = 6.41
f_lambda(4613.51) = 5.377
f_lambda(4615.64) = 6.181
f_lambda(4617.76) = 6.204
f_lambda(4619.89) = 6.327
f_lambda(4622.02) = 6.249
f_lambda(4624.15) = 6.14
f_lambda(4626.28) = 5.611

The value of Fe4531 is 3.14 angstrom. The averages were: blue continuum 6.02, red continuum 5.77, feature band 5.49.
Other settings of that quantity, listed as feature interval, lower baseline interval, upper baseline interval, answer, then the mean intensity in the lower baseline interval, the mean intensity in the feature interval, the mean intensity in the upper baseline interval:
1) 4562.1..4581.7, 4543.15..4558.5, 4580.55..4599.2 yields -0.4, 5.55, 5.77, 5.76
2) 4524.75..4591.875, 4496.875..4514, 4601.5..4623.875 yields 4.5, 5.92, 5.58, 6.05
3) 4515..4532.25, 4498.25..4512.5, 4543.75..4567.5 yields 1.0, 5.95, 5.48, 5.61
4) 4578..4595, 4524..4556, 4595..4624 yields 0.0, 5.36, 5.76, 5.96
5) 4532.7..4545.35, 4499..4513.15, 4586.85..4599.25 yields 1.0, 5.98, 5.44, 5.75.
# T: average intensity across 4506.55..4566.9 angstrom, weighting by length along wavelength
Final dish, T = 5.59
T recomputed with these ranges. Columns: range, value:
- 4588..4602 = 5.73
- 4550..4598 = 5.73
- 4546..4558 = 5.51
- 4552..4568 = 5.6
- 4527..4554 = 5.4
